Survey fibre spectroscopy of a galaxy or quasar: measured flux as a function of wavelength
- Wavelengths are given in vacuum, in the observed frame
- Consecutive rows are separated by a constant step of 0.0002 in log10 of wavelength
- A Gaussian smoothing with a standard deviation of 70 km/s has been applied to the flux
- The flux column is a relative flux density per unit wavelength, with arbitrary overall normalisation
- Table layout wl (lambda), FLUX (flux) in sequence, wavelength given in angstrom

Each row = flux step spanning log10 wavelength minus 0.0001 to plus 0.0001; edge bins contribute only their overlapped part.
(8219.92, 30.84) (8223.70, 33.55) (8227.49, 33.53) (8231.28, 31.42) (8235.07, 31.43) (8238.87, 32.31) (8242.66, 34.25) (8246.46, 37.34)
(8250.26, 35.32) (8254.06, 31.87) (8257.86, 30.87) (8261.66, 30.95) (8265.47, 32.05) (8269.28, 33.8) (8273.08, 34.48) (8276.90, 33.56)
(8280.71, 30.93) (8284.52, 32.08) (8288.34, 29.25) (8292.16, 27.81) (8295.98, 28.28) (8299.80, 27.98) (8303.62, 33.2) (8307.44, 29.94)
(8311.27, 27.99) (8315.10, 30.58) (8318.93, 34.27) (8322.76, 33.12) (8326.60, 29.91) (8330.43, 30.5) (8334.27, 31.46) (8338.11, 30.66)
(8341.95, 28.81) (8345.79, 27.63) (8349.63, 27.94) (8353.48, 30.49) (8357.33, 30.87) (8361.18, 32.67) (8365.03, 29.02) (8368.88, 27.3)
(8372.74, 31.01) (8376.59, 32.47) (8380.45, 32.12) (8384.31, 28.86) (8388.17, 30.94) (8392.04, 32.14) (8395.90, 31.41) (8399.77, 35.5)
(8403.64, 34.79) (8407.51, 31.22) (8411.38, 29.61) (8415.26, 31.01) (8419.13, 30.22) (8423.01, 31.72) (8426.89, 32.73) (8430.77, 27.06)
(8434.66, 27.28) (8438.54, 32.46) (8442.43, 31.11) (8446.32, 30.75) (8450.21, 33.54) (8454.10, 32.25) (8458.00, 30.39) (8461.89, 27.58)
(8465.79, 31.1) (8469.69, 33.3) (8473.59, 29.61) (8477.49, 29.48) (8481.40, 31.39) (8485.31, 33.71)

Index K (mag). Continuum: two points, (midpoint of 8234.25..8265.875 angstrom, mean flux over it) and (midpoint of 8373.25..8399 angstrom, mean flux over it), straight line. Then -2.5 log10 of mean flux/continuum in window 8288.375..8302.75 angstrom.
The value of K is 0.14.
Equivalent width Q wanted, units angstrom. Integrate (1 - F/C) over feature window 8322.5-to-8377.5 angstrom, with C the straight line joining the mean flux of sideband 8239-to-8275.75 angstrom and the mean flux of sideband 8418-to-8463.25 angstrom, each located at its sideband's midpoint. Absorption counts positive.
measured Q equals 3.2 angstrom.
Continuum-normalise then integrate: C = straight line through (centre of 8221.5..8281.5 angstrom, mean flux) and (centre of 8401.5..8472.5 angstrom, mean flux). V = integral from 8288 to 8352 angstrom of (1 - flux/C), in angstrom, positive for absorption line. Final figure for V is 4.5 angstrom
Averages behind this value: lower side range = 33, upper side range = 31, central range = 30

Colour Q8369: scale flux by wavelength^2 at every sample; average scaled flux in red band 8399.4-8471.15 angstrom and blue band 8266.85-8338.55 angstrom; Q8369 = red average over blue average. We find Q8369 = 1.0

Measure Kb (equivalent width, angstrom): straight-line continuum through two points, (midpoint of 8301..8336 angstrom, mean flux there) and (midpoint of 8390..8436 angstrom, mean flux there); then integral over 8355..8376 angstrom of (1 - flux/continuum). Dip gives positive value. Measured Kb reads 0.6 angstrom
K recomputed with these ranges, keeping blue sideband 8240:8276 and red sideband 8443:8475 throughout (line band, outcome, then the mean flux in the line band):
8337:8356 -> 0.12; 29.1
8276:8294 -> 0.09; 30.6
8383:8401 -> 0.00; 31.7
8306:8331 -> 0.06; 30.9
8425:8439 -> 0.06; 29.6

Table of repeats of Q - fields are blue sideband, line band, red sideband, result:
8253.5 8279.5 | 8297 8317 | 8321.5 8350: 0.77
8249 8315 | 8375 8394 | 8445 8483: -0.16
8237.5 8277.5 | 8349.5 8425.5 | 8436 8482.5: 1.65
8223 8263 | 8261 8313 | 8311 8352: 1.33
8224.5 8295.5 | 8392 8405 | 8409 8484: -1.04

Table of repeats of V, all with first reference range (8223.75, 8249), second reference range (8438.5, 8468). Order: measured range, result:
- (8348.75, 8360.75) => 0.69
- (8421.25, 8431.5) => 0.16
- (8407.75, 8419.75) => 0.41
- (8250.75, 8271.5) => 0.62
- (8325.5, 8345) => 1.34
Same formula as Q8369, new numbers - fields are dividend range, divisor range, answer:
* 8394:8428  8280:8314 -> 1.11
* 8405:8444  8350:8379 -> 1.02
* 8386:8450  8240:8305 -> 1.01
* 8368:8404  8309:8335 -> 1.03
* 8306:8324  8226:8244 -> 0.98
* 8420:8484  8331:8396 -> 1.04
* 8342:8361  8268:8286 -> 0.91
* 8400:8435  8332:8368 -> 1.05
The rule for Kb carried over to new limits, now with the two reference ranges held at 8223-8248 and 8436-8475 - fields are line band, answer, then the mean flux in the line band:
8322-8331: 0.4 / 31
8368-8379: 0.5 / 30.6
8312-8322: 0.2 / 32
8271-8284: 0.0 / 32.9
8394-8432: 0.0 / 31.6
